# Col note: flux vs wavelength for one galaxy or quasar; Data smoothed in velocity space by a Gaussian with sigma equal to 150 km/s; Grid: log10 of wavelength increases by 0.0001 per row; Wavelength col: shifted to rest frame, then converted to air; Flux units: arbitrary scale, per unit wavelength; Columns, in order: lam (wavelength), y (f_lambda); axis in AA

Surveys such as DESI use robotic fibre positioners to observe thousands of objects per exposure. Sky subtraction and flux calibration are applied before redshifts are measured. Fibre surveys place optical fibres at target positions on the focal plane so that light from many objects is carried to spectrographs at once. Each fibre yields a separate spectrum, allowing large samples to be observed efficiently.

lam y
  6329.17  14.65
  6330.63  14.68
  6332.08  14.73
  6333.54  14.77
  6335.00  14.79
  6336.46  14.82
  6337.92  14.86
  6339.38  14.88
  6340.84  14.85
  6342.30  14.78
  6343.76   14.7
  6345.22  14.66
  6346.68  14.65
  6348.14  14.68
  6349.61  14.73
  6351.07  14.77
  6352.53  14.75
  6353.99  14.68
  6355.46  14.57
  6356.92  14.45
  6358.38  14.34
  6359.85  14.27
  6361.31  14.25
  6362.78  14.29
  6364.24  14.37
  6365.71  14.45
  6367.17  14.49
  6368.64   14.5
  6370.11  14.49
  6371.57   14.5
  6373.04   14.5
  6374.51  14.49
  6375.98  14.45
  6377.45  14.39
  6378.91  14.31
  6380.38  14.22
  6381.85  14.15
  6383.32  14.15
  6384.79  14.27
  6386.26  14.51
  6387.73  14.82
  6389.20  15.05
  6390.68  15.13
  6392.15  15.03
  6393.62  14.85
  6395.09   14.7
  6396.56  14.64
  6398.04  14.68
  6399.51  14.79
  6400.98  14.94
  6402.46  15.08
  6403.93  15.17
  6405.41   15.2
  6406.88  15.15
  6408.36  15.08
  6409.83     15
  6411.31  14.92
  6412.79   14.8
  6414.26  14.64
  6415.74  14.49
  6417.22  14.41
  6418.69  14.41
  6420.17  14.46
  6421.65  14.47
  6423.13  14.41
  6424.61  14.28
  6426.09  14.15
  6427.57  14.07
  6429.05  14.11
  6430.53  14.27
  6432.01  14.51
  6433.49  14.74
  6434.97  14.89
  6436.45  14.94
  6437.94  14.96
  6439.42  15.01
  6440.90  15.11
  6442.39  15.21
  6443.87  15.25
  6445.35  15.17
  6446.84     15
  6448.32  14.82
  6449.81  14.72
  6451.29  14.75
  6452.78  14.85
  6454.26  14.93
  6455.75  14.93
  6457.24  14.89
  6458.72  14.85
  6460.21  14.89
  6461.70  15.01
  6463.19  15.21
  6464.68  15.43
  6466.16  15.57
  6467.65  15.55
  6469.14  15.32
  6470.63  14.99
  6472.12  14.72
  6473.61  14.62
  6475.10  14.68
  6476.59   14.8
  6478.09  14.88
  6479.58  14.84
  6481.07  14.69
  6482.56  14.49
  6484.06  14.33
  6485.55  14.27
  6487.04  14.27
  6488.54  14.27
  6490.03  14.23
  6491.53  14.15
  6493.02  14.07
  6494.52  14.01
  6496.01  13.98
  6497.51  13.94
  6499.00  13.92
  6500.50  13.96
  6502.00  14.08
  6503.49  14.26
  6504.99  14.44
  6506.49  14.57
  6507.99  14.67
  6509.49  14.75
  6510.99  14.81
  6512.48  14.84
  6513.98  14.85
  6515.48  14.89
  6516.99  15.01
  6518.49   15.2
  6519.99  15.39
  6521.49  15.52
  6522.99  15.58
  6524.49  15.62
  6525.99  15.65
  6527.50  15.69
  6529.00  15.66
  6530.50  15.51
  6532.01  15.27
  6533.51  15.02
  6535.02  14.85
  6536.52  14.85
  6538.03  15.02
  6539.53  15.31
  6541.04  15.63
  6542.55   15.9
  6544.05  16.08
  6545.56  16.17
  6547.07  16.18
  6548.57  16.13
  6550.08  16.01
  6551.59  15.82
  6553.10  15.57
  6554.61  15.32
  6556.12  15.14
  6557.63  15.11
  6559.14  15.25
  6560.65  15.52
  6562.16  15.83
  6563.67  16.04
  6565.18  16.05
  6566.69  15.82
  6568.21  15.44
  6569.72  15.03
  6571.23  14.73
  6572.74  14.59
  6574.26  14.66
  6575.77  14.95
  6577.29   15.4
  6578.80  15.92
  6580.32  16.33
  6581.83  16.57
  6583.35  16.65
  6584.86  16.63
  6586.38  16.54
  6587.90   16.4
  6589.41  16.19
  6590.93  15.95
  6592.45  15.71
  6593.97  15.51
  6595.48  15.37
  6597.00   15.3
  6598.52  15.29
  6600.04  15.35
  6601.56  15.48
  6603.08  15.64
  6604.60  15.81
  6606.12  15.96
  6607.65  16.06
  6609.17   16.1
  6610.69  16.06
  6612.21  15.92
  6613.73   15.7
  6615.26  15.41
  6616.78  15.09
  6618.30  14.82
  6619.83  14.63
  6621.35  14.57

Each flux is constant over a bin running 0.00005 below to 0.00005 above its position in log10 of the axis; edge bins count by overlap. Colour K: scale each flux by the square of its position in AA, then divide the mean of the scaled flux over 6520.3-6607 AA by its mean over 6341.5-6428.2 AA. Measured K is 1.1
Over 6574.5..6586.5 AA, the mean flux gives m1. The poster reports 16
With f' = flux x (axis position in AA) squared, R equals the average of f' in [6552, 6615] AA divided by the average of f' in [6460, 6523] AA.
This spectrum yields 1.1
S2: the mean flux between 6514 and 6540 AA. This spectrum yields 15.3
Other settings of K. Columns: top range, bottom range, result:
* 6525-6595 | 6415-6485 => 1.09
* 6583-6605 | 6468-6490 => 1.12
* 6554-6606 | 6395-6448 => 1.11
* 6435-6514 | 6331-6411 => 1.04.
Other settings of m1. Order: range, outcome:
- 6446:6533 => 14.8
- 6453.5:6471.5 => 15.1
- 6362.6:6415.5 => 14.7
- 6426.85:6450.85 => 14.8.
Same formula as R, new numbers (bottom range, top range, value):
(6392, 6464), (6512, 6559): 1.08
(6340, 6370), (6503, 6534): 1.09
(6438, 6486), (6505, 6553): 1.05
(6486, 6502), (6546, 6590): 1.14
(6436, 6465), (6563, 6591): 1.09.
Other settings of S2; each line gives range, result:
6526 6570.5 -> 15.6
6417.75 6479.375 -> 14.8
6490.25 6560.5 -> 15.1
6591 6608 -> 15.6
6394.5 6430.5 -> 14.7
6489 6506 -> 14.1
